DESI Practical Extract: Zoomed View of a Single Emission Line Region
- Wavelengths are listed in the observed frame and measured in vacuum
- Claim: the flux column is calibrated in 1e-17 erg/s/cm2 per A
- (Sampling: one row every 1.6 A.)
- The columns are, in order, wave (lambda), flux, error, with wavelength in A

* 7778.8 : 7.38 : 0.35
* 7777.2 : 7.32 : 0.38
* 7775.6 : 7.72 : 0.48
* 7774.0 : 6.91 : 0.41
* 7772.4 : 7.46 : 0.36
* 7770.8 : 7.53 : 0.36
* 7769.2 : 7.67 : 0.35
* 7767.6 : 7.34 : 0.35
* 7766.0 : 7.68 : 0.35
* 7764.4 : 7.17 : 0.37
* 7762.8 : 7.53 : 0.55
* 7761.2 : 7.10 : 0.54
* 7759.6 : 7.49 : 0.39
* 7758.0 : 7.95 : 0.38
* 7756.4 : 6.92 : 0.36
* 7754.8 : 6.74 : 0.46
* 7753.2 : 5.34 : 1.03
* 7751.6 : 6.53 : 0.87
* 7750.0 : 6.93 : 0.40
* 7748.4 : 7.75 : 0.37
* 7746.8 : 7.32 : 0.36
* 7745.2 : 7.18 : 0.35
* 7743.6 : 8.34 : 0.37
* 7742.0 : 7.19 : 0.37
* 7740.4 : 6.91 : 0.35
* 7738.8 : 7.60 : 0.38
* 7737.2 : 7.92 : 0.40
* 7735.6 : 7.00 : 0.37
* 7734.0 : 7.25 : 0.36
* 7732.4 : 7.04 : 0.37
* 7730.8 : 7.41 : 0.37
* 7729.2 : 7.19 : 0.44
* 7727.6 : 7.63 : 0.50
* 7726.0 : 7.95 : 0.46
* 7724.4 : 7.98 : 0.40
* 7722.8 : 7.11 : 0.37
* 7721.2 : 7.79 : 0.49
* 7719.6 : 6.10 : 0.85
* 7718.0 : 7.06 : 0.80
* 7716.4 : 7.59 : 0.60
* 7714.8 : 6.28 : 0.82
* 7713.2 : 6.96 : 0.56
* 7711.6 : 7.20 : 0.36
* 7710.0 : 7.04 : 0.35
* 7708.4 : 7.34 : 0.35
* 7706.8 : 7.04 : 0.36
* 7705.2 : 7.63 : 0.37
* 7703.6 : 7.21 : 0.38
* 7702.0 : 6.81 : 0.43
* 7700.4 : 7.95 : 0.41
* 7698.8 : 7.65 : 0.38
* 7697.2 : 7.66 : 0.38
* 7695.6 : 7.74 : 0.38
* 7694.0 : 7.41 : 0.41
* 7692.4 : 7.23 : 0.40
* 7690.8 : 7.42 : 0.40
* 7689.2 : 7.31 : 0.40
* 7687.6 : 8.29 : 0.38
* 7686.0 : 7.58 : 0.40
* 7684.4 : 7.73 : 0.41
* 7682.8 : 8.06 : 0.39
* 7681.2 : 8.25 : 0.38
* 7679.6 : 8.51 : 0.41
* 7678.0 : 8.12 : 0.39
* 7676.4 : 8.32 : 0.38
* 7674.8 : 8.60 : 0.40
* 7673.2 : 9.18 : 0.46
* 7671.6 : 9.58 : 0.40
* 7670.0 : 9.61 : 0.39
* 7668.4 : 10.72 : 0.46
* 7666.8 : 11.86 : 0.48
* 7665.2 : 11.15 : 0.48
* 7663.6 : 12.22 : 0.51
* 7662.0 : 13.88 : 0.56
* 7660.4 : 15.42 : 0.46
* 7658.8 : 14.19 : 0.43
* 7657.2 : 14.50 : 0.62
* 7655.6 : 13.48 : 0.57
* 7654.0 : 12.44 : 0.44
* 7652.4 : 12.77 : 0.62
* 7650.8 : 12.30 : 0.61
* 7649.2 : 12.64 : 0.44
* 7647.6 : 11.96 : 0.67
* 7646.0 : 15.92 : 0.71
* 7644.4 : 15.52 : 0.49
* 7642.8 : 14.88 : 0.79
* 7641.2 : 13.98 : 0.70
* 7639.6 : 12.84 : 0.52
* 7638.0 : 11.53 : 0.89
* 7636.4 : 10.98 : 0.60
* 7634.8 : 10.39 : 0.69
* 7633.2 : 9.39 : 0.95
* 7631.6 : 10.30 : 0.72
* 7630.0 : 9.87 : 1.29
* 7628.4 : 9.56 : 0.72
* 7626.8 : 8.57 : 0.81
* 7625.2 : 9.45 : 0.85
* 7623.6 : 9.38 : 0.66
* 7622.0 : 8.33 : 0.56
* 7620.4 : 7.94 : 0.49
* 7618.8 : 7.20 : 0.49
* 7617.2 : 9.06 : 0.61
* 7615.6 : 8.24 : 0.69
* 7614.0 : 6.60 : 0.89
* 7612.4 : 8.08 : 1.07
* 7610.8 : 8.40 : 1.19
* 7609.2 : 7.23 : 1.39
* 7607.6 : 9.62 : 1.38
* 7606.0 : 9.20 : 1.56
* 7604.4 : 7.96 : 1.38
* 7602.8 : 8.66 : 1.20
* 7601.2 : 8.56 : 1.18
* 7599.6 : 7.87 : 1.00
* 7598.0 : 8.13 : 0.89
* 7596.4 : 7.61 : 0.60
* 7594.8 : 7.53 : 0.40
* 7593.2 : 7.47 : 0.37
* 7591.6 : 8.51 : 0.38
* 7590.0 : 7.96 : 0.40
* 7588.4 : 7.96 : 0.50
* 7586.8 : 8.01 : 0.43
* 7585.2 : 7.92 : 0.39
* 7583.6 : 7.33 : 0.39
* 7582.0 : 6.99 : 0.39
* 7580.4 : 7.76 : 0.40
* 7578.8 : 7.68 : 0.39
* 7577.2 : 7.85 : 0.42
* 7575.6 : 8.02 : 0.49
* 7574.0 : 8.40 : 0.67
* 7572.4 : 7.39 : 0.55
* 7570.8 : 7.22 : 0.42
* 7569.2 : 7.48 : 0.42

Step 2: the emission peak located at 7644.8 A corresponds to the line [S II]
